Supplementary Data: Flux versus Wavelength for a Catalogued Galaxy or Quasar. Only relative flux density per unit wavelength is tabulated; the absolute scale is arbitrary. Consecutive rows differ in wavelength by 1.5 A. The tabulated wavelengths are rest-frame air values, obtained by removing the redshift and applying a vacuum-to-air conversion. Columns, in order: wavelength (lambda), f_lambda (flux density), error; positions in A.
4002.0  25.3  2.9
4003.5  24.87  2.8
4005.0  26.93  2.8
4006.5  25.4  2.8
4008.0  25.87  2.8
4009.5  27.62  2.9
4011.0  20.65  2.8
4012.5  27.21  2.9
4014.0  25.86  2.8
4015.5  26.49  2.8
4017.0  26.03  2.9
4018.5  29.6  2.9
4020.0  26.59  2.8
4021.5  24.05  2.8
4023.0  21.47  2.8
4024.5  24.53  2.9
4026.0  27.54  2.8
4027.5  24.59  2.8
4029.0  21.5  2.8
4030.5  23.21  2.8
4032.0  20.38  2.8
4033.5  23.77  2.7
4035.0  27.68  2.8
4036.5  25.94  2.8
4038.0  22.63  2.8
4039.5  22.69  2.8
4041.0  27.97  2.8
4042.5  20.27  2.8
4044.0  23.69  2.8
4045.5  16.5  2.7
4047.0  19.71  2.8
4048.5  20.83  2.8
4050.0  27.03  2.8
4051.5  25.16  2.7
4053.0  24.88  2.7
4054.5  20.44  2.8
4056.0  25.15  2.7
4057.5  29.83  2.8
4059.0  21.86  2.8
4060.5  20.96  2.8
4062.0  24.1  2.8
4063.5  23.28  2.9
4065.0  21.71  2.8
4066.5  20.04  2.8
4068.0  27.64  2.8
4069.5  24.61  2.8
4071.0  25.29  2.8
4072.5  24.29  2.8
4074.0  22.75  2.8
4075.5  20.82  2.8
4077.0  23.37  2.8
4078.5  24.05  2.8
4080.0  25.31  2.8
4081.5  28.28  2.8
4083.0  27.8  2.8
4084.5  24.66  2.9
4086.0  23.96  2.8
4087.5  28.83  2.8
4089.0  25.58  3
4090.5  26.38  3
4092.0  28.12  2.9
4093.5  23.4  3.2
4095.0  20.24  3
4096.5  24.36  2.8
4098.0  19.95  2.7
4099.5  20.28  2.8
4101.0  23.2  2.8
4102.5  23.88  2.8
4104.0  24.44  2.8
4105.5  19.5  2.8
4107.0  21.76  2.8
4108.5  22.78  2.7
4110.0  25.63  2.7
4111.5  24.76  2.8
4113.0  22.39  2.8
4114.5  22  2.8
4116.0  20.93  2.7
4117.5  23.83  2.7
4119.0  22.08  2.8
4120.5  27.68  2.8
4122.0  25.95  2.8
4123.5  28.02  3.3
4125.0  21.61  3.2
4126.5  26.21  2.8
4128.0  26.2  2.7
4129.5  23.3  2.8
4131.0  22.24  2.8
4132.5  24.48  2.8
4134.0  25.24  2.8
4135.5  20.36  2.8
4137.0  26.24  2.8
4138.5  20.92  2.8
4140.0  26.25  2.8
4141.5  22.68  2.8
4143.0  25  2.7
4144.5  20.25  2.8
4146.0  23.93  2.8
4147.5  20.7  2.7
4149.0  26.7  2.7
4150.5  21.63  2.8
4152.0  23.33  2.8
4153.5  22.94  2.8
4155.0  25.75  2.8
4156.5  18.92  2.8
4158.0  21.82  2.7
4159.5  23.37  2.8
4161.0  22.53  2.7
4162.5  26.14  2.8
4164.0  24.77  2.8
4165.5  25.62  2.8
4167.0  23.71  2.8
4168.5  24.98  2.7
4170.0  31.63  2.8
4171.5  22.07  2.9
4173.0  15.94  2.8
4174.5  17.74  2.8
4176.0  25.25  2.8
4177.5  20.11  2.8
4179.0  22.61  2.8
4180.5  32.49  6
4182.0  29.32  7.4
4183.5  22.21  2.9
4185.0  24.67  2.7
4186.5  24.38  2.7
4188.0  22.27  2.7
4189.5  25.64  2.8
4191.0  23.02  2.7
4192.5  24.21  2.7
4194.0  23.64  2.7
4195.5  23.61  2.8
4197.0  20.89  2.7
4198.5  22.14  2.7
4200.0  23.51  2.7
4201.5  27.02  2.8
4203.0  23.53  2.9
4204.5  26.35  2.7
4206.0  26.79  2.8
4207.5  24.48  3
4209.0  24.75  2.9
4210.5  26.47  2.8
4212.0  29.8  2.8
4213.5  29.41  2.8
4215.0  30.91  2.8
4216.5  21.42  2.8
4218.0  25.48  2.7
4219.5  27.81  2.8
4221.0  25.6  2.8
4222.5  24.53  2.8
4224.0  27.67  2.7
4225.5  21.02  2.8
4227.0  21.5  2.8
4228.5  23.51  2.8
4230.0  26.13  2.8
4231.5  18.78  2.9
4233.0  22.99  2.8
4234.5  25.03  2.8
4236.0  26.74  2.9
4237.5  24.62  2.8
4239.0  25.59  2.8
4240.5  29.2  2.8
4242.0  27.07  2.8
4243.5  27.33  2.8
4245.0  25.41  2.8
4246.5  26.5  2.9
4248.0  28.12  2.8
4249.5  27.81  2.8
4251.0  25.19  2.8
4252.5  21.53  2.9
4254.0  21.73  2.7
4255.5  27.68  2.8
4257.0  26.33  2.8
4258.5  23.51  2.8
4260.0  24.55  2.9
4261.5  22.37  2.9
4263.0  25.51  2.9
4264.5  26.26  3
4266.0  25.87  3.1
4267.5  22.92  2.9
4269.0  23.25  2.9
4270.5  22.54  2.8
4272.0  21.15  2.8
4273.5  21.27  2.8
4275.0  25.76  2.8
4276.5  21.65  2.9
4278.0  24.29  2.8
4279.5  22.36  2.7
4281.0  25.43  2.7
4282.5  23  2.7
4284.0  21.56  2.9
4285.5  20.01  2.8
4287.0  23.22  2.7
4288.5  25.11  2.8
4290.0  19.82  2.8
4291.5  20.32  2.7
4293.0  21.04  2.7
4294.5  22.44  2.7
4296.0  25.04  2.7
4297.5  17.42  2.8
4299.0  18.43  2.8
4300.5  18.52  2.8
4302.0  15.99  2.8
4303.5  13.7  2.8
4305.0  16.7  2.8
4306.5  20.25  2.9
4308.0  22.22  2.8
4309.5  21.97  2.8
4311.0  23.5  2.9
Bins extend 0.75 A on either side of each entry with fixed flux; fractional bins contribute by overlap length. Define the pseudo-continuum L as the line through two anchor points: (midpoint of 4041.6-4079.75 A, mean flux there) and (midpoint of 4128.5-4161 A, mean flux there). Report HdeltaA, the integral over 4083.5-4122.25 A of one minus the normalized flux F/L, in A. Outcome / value -0.9 A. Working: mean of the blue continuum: 23.2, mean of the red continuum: 23.2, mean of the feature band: 23.7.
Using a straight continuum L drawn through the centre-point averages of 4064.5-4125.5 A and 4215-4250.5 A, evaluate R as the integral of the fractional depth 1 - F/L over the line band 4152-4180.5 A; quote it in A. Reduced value 1.5 A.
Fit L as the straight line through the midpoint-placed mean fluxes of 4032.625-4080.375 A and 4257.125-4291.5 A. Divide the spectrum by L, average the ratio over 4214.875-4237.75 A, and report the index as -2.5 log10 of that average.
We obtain -0.05 mag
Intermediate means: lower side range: 23.5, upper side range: 23.2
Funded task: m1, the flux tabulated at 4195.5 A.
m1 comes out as 23.61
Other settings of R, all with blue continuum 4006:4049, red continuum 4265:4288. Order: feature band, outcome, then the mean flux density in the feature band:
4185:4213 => -1.5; 24.6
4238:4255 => -2.1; 26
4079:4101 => -0.8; 24.7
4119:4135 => -0.8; 24.9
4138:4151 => 0.2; 23.2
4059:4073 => 0.3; 23.4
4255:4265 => -0.9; 25.1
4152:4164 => 0.2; 23.2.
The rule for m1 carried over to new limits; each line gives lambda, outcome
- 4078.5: 24.05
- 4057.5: 29.83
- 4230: 26.13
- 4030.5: 23.21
